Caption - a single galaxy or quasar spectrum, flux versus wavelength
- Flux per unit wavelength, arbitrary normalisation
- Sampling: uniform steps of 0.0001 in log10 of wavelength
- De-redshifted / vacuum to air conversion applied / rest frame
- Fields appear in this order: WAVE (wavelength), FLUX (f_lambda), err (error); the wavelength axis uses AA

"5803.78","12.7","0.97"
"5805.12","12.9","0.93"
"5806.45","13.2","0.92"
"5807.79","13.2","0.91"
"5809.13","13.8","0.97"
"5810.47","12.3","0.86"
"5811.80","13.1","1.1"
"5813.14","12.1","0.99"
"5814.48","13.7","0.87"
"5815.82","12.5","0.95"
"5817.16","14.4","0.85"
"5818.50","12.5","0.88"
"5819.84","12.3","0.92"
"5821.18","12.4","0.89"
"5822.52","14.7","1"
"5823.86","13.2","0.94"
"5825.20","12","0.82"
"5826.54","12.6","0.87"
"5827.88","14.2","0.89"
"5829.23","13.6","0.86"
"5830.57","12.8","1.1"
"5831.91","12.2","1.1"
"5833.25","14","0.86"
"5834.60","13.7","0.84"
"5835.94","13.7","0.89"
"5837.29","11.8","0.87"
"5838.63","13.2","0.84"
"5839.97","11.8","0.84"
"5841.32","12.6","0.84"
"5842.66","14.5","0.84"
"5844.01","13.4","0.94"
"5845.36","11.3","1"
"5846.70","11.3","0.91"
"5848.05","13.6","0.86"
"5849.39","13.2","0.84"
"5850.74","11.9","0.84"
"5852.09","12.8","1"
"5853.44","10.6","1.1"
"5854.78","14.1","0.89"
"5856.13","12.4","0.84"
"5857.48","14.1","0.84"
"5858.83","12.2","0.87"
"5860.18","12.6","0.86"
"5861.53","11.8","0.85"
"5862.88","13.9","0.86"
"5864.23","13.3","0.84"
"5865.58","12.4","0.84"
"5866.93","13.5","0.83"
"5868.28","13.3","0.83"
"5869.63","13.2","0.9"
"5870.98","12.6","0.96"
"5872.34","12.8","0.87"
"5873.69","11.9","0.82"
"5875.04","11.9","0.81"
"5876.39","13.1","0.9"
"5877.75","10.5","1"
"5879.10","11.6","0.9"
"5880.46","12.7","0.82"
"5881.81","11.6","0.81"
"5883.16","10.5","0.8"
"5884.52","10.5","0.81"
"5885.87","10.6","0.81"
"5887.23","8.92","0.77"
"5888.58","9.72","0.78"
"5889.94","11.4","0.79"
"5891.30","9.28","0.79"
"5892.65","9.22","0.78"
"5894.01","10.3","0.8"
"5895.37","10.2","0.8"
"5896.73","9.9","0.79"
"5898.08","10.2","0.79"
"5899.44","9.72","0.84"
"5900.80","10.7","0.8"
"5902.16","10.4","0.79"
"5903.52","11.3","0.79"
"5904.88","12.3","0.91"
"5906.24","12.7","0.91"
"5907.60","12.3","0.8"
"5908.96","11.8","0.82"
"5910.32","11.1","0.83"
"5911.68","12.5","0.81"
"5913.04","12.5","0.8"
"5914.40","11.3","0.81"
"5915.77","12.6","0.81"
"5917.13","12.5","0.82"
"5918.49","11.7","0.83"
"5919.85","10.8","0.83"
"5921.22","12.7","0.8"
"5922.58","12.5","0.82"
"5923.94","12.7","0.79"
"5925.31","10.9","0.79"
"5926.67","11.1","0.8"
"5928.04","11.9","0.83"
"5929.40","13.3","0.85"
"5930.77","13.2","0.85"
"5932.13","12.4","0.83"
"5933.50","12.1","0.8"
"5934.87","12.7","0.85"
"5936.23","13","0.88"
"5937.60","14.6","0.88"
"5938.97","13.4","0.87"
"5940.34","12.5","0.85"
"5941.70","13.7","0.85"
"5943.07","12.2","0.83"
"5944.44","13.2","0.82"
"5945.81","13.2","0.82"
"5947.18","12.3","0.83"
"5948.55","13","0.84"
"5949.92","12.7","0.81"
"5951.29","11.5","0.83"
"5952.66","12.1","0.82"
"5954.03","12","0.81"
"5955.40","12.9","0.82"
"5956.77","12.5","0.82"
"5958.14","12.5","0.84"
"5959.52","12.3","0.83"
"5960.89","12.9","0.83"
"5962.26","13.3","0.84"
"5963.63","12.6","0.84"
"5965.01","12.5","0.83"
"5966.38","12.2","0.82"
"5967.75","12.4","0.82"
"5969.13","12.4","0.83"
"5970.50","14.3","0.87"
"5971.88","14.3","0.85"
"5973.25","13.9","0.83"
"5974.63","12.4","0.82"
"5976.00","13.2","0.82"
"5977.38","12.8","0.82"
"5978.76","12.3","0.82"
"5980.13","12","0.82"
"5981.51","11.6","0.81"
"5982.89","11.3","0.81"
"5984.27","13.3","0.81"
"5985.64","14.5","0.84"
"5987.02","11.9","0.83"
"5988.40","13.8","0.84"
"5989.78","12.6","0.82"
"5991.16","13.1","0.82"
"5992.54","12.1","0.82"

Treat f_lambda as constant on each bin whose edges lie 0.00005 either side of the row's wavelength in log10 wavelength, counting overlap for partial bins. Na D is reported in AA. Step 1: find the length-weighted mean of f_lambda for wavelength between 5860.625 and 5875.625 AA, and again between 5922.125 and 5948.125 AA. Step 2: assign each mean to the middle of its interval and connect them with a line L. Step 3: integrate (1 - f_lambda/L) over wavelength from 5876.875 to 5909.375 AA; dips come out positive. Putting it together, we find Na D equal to 5.0 AA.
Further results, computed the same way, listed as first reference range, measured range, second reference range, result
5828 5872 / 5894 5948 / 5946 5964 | 2.6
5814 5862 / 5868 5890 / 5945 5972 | 2.2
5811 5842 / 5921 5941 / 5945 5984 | 0.2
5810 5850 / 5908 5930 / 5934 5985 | 1.4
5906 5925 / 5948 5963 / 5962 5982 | 0.1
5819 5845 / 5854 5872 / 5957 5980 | 0.0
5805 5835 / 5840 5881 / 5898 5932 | -0.2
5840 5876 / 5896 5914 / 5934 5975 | 2.0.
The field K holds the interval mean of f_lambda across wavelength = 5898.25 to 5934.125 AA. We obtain 11.9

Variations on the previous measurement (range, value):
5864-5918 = 11.5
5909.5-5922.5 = 12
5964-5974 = 13.1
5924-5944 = 12.6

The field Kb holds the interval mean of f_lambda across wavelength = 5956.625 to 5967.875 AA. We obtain 12.6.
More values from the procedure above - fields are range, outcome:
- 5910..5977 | 12.6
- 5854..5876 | 12.9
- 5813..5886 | 12.7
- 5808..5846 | 13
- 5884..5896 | 10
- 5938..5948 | 13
